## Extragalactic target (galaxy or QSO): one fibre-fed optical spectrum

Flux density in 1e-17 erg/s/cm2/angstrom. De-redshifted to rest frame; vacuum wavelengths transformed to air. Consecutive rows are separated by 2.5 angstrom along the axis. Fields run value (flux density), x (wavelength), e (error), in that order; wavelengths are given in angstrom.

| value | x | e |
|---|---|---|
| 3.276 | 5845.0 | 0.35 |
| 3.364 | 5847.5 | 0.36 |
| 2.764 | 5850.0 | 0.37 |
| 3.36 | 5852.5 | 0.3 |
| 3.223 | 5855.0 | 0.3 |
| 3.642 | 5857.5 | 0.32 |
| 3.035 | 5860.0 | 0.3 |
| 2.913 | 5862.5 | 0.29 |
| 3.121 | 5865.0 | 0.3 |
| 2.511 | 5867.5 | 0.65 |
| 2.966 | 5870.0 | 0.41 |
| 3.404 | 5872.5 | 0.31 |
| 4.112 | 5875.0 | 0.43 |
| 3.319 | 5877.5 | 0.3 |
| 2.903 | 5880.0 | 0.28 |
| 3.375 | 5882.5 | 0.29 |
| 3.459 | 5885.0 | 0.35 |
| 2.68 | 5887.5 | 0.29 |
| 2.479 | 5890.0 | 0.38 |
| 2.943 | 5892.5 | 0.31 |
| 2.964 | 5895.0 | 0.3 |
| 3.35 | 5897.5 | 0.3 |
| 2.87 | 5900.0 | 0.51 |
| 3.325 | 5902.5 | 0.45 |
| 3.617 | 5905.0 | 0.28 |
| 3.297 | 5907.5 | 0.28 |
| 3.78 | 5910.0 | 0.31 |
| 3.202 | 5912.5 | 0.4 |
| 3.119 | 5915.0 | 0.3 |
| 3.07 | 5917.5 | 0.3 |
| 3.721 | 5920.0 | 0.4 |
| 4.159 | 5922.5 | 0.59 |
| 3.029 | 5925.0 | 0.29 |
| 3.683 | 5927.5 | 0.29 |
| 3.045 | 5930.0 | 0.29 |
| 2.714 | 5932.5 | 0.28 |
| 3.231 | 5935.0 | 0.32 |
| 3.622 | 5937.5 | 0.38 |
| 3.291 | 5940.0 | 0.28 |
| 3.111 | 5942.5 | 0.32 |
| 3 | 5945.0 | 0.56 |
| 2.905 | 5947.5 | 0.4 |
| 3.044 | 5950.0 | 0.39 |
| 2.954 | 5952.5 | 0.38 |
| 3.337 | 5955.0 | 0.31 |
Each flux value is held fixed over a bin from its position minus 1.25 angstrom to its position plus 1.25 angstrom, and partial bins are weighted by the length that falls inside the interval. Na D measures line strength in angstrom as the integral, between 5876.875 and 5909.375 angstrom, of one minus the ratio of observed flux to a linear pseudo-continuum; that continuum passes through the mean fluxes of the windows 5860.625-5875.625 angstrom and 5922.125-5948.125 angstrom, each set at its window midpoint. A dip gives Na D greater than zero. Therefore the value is 0.4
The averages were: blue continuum 3.13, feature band 3.13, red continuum 3.23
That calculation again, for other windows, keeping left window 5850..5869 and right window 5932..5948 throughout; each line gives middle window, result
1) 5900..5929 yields -2.7 angstrom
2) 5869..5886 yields -1.4 angstrom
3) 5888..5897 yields 0.8 angstrom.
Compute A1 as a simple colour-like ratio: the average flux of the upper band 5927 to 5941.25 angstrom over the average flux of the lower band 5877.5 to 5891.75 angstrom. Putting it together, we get 1.08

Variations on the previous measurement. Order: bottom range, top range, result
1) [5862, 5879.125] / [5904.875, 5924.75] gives 1.08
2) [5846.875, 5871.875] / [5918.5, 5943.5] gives 1.09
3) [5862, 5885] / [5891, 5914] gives 1.01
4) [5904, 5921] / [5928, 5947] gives 0.93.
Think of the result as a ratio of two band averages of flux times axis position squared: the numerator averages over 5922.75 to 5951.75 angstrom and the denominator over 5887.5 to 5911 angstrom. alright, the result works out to 1.0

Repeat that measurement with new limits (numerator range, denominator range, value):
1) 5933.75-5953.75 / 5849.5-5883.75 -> 1.01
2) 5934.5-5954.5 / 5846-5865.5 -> 1.02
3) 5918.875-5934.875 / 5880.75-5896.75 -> 1.14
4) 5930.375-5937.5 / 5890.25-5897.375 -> 1.06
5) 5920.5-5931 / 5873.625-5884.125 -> 1.04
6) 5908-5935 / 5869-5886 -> 1.01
